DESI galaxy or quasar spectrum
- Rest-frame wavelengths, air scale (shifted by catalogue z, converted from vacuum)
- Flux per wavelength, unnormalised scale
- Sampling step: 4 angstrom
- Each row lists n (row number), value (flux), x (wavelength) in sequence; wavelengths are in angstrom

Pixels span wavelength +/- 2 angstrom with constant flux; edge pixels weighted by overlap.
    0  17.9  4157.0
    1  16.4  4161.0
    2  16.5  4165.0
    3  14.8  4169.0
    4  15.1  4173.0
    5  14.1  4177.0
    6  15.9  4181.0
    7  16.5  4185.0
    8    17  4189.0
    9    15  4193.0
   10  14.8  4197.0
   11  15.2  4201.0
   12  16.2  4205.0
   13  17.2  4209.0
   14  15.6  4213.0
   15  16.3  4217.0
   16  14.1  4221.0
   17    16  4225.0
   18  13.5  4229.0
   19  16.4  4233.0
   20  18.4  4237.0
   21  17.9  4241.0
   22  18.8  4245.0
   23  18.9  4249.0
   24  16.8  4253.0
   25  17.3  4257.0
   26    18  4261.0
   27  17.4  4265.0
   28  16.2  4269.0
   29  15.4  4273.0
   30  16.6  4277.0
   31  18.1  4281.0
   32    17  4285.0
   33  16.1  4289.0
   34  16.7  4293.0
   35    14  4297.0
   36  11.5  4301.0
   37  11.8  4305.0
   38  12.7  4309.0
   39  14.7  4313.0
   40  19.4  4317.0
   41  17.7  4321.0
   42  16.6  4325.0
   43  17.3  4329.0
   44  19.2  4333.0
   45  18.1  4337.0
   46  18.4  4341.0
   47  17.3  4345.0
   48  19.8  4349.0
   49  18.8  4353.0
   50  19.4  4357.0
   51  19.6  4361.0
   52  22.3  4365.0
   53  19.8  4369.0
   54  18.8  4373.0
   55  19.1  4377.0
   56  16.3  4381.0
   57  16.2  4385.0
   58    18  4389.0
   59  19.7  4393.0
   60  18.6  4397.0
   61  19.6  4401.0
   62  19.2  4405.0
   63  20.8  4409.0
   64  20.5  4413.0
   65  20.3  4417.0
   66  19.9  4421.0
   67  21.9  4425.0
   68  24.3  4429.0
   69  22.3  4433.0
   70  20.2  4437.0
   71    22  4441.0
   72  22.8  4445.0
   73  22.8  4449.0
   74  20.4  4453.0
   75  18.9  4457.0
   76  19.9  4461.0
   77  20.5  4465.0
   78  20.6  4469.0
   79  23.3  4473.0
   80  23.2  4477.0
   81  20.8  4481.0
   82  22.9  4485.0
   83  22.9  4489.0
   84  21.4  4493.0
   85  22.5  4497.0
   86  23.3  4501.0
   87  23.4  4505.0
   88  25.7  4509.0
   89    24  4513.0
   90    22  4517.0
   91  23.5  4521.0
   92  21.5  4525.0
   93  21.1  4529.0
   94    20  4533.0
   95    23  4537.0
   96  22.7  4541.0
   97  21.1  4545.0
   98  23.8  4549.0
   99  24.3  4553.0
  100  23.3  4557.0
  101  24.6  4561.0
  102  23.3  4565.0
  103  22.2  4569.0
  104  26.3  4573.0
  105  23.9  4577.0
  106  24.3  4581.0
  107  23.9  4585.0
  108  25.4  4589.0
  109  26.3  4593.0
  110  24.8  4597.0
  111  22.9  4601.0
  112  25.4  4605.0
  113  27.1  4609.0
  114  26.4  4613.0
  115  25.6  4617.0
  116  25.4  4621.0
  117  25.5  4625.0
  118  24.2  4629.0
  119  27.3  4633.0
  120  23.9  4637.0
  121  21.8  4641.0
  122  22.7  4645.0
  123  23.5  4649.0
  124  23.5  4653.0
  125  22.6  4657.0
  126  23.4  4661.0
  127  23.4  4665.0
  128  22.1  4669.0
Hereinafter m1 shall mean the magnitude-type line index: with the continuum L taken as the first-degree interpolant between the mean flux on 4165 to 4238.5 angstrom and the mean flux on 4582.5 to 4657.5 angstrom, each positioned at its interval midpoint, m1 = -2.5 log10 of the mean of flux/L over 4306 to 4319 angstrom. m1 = 0.18 mag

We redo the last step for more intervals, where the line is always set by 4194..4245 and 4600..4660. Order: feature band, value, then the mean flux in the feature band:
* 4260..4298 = 0.045 mag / 16.6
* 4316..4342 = 0.017 mag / 18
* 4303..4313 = 0.369 mag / 12.7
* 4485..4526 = -0.053 mag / 23.1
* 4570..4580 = -0.060 mag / 24.7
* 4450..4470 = 0.045 mag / 20.2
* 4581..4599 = -0.058 mag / 25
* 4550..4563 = -0.048 mag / 24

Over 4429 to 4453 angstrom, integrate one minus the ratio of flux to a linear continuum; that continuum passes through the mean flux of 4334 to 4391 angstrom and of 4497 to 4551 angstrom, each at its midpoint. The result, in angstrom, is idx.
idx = -1.7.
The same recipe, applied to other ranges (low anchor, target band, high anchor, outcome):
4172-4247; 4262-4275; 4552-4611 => 0.7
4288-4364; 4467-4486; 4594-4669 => -1.4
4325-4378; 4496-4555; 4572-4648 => 0.3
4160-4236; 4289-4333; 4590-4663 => 6.2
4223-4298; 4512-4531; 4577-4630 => 0.7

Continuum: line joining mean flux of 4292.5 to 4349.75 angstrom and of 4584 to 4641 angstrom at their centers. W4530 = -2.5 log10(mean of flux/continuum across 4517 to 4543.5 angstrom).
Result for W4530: 0.03 mag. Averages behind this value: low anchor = 16.3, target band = 22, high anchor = 25.2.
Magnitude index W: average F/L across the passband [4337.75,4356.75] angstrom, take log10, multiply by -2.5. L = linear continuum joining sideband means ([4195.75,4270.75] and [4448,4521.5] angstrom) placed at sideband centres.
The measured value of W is 0.03 mag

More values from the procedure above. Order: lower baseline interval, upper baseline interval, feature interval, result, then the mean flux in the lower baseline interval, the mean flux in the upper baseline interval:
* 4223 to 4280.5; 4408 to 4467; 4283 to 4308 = 0.24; 17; 21.2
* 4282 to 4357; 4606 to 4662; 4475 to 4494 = -0.08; 16.6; 24.5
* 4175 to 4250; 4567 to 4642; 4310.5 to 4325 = 0.09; 16.2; 24.9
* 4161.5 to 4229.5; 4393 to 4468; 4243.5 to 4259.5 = -0.07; 15.6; 20.8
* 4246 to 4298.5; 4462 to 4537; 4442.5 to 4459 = 0.00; 16.9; 22.4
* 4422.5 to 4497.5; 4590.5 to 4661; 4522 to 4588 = 0.01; 21.7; 24.6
